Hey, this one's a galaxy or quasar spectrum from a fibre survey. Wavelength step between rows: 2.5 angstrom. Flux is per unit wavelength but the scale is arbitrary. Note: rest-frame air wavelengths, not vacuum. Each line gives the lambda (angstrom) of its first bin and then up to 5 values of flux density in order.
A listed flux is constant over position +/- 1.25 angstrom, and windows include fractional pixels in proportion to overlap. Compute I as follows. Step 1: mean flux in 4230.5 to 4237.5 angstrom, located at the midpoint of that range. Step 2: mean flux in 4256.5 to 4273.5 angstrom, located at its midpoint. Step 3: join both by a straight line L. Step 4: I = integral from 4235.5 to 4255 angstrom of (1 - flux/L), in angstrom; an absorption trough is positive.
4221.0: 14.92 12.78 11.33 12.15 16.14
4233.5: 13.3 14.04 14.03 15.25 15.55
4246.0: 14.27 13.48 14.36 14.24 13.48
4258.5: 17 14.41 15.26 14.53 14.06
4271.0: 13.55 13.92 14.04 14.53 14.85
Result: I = 0.0 angstrom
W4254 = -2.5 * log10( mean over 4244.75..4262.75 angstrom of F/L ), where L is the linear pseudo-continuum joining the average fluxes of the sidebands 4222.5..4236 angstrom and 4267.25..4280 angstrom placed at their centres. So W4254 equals -0.06 mag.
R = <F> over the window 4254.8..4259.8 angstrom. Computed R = 15.2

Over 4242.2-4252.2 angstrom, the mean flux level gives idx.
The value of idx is 14.4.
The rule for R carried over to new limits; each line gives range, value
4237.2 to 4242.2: 14.6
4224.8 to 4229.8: 11.8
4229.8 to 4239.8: 14.4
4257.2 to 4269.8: 15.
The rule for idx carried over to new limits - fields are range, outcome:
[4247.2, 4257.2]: 13.9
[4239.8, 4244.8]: 15.4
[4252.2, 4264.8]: 14.9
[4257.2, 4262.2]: 15.7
